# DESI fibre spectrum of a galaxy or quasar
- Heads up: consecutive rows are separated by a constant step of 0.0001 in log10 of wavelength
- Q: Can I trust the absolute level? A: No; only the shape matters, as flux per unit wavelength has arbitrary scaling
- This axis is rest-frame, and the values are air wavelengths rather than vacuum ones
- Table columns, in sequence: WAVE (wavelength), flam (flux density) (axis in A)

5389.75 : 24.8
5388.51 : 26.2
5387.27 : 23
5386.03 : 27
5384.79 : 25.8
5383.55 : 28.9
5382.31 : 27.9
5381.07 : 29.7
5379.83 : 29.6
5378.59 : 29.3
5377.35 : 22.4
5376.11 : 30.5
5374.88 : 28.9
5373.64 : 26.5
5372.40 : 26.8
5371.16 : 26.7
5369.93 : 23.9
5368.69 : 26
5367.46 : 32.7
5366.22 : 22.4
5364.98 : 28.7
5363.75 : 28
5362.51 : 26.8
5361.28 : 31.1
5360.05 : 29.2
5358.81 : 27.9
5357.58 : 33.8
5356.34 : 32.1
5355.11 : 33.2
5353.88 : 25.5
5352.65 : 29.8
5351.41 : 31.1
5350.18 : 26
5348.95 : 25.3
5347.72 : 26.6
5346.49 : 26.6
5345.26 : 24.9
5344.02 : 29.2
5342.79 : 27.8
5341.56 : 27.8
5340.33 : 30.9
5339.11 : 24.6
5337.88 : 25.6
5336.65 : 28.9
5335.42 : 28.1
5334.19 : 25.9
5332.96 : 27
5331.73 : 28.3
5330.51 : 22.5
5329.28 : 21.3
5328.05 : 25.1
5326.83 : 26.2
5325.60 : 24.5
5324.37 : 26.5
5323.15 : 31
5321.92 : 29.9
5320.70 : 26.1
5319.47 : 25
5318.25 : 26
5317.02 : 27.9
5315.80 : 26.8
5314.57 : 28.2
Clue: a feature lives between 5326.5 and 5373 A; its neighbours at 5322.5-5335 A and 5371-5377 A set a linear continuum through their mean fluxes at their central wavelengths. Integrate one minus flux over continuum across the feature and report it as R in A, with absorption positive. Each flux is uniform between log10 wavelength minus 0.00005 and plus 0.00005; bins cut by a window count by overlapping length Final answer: -1.3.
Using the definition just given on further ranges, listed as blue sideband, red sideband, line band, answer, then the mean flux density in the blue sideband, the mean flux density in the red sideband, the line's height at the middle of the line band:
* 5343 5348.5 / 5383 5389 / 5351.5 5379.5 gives -2.0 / 26.8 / 26.2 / 26.5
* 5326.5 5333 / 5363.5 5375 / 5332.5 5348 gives -1.1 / 24.9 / 26.9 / 25.4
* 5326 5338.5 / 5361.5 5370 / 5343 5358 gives -1.1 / 25.9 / 27.3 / 26.7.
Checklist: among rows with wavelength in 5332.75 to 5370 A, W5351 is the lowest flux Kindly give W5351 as 22.4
